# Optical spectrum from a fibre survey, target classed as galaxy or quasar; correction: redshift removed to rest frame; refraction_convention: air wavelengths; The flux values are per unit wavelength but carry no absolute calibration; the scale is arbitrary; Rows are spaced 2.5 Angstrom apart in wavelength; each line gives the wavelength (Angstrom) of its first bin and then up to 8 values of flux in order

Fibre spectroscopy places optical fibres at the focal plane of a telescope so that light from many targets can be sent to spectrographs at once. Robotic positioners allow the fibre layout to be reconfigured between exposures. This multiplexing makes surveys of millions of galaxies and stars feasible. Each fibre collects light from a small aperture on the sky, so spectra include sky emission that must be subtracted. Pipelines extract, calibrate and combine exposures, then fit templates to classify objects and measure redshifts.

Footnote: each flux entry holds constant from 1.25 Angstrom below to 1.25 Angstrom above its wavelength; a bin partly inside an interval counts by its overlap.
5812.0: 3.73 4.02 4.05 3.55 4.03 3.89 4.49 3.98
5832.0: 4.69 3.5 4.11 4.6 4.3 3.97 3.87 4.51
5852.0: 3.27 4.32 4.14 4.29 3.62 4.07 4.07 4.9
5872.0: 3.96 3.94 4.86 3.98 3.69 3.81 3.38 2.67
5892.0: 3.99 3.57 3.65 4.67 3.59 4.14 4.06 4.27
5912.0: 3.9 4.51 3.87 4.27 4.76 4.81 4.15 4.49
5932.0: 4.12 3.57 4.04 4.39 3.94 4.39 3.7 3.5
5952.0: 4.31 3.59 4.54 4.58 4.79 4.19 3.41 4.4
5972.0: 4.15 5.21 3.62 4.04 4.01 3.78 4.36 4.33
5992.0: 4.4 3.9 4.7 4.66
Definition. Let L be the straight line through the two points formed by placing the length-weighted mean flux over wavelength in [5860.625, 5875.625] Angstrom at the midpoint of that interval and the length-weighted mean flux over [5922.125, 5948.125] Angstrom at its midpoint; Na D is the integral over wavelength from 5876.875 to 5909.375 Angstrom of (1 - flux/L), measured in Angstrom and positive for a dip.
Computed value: 2.4 Angstrom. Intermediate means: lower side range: 4.1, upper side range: 4.19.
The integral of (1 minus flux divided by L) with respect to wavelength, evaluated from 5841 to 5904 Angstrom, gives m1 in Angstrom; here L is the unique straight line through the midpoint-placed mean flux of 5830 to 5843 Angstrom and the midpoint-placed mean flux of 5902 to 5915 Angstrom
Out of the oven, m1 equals 3.0 Angstrom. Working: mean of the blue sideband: 4.22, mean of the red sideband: 4.1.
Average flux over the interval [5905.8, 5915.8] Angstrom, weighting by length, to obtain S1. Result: 4.18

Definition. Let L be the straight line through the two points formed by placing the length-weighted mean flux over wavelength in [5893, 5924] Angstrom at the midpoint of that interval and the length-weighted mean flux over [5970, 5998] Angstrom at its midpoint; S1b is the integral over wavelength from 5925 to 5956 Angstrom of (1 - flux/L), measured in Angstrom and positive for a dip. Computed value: 0.9 Angstrom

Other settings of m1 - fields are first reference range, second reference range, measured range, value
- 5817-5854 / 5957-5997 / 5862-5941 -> 1.5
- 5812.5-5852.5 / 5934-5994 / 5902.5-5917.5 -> 0.0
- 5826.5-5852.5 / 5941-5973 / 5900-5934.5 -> -0.8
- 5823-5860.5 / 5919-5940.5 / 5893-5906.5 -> 1.0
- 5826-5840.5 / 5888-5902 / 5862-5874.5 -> -0.8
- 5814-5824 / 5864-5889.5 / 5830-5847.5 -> -1.0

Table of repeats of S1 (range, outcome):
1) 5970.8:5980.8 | 4.25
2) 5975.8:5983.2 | 3.89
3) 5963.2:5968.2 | 3.81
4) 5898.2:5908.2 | 4.11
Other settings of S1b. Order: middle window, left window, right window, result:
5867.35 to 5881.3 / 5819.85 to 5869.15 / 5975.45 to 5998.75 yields -0.6 Angstrom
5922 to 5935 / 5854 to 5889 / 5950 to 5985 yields -0.6 Angstrom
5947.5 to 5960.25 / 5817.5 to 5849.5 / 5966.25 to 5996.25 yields 0.3 Angstrom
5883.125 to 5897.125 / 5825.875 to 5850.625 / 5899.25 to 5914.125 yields 2.1 Angstrom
